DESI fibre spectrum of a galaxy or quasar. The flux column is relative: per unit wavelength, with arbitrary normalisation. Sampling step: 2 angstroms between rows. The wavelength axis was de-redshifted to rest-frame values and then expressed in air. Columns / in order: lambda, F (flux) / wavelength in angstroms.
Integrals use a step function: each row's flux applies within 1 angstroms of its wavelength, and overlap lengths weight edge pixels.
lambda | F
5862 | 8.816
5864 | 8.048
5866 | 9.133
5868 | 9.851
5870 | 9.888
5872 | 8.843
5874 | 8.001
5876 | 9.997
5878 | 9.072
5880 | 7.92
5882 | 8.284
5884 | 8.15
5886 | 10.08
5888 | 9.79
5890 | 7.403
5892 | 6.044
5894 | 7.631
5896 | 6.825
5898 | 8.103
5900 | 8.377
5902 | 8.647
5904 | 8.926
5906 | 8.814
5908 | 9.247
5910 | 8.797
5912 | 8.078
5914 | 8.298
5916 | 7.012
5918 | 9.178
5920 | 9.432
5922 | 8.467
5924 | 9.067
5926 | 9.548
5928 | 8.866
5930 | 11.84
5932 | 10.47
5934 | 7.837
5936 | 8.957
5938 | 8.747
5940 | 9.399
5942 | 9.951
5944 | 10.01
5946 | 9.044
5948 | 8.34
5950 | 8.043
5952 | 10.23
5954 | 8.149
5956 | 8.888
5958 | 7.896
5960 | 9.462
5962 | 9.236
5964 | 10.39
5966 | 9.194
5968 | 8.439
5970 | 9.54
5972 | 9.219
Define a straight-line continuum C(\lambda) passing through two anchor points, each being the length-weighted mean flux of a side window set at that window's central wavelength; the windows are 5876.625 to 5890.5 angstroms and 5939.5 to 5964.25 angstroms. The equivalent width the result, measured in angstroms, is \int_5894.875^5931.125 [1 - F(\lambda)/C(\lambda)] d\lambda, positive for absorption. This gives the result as 0.6 angstroms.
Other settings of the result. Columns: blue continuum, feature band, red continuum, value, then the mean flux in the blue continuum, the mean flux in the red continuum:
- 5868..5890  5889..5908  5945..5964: 2.1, 8.97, 8.89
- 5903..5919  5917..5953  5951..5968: -1.9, 8.54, 9.14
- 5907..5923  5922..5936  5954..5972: -1.2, 8.56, 9.08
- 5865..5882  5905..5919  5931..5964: 0.9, 9.04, 9.08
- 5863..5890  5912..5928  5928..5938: 1.3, 8.95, 9.58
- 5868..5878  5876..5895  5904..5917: 1.3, 9.24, 8.42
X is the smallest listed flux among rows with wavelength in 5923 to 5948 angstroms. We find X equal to 7.837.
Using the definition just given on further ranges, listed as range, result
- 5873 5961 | 6.044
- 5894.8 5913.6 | 6.825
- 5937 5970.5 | 7.896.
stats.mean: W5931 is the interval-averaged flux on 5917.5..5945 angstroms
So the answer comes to 9.42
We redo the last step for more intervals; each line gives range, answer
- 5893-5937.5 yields 8.75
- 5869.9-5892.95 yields 8.58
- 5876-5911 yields 8.41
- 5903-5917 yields 8.45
